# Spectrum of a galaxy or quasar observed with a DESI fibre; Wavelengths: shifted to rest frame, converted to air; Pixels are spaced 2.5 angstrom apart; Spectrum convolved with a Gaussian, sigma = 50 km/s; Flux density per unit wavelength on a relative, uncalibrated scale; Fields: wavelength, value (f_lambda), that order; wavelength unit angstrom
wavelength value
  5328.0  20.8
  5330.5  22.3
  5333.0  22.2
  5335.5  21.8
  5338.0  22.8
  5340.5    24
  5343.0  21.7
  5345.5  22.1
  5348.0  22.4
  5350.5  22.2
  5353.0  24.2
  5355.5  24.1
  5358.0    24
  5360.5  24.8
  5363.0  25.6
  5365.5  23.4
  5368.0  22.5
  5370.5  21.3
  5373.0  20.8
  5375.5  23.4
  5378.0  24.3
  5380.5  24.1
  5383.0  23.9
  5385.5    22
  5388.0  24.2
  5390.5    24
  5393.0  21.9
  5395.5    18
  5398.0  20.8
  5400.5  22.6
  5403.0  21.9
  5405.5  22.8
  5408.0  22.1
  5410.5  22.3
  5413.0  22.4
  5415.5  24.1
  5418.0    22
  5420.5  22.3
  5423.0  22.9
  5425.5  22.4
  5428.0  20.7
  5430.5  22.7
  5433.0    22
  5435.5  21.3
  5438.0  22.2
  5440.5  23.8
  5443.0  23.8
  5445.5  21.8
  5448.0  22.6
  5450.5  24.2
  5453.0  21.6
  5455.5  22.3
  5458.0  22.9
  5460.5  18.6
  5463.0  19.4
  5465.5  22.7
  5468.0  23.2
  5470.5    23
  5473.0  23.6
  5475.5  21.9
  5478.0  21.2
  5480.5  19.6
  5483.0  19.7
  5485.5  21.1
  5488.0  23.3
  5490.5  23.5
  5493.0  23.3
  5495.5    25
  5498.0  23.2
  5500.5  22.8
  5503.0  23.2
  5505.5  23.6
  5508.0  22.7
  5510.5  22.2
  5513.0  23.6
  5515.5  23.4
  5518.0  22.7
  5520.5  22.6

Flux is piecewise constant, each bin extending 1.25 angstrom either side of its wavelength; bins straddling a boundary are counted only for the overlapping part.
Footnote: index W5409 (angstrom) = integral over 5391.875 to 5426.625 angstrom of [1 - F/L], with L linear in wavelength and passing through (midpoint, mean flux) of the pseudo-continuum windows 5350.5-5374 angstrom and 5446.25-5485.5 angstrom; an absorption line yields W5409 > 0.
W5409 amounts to 0.9 angstrom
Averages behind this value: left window 23.4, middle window 22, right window 21.7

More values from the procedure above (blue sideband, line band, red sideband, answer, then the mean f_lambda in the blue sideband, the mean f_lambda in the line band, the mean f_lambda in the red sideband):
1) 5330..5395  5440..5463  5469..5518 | 0.6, 23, 22.2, 22.6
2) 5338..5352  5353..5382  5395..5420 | -1.5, 22.5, 23.5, 22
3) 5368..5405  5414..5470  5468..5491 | -0.4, 22.4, 22.3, 21.9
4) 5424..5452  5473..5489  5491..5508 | 1.3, 22.5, 21.3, 23.5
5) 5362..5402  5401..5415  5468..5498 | 0.1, 22.7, 22.4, 22.4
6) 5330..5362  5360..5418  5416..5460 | 0.1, 23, 22.7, 22.4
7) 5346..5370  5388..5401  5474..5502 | 0.9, 23.6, 21.7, 22.3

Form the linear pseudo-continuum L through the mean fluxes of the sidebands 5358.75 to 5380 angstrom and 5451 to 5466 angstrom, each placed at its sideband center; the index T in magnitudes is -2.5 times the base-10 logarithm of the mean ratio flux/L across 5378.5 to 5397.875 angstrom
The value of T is 0.02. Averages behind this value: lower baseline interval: 23.3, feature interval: 22.5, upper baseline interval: 21.3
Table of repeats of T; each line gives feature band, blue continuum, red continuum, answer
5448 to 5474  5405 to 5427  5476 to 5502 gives 0.011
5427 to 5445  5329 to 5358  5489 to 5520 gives 0.033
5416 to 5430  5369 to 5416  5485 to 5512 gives 0.021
